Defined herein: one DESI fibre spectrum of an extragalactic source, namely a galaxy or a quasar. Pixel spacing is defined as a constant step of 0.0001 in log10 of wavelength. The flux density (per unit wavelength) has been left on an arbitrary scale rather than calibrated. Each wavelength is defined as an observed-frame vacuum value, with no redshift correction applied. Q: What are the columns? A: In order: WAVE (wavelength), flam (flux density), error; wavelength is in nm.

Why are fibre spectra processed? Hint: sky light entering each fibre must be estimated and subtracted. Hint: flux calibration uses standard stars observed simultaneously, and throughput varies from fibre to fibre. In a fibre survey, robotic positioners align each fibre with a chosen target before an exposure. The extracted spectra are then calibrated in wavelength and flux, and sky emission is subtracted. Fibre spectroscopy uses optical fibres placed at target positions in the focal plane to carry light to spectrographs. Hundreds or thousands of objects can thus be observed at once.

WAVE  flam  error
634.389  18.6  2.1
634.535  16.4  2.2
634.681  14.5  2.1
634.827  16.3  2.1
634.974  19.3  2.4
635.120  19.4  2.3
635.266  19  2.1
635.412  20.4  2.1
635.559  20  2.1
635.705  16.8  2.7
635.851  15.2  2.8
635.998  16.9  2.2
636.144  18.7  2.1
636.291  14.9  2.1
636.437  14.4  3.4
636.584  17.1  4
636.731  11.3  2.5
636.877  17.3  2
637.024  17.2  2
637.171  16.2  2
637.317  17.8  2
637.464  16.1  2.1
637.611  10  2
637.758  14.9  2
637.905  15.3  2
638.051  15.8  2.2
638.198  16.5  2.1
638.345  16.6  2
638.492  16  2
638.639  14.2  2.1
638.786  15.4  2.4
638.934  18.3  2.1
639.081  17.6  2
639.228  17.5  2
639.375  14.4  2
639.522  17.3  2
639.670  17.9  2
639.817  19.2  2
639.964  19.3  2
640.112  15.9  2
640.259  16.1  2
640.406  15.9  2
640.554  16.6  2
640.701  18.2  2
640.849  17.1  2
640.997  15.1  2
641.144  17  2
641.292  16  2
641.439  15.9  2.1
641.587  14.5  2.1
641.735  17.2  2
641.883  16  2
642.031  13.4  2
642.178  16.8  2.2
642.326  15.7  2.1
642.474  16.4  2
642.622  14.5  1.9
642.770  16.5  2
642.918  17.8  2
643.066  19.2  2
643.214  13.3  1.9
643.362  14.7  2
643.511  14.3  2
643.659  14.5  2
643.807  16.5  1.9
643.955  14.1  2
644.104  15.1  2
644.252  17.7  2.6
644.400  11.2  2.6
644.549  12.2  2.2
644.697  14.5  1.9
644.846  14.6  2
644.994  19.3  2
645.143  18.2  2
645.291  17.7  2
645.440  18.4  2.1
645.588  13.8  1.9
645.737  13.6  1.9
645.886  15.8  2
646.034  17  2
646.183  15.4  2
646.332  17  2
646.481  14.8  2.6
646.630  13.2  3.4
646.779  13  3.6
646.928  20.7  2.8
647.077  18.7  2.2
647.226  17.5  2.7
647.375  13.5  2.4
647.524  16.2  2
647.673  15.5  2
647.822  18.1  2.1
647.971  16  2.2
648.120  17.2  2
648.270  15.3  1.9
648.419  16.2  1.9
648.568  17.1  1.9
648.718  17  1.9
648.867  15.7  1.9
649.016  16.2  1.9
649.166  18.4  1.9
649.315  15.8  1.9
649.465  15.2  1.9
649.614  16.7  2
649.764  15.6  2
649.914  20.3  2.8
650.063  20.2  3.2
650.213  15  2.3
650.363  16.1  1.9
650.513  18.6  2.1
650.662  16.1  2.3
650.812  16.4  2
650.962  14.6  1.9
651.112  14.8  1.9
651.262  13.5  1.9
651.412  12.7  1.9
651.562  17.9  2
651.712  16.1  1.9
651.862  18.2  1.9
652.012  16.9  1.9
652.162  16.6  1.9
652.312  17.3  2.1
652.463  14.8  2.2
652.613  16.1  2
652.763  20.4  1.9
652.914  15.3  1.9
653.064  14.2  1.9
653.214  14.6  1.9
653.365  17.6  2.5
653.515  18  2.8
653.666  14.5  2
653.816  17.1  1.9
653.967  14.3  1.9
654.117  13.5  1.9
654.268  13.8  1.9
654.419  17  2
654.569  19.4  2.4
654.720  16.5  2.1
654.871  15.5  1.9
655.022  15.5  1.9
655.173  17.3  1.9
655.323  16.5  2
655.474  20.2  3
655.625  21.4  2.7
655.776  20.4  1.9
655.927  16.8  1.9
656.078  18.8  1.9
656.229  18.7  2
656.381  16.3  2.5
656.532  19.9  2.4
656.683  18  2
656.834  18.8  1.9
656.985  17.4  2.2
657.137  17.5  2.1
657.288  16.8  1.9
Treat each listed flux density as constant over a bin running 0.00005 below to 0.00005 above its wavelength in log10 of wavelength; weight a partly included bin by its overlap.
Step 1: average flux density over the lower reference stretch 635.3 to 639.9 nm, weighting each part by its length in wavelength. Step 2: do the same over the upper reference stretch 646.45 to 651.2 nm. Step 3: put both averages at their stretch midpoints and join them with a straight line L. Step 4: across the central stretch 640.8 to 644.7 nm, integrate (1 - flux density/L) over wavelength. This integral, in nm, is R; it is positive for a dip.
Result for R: 0.23 nm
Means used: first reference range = 16.4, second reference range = 16.4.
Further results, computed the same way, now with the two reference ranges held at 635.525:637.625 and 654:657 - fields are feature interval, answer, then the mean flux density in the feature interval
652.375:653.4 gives 0.074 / 16.1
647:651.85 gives 0.190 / 16.4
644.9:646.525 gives 0.032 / 16.5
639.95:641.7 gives 0.003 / 16.4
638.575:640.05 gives -0.074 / 17.1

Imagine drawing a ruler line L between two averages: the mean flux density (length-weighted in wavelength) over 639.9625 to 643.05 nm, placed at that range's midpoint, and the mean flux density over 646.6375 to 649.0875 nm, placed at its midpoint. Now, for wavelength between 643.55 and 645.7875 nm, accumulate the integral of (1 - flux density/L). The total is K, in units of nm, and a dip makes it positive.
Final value 0.12 nm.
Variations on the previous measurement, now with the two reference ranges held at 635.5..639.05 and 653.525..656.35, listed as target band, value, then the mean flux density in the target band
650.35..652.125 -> 0.09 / 16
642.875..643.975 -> 0.05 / 15.6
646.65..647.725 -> 0.02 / 16.3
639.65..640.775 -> -0.09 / 17.4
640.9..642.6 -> 0.05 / 15.8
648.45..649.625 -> 0.01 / 16.5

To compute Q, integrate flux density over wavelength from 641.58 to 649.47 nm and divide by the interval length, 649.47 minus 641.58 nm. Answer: 15.9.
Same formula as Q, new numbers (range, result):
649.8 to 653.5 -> 16.4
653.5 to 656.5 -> 17.1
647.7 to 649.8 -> 16.5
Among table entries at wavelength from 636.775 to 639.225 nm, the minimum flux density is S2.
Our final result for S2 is 10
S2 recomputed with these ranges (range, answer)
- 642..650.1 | 11.2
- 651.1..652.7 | 12.7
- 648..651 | 14.6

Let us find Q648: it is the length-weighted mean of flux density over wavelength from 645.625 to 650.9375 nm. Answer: 16.4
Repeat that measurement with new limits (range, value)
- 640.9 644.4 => 15.7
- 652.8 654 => 15.9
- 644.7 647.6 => 16.2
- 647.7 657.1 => 16.8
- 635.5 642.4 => 16.2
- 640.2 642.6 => 16.1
